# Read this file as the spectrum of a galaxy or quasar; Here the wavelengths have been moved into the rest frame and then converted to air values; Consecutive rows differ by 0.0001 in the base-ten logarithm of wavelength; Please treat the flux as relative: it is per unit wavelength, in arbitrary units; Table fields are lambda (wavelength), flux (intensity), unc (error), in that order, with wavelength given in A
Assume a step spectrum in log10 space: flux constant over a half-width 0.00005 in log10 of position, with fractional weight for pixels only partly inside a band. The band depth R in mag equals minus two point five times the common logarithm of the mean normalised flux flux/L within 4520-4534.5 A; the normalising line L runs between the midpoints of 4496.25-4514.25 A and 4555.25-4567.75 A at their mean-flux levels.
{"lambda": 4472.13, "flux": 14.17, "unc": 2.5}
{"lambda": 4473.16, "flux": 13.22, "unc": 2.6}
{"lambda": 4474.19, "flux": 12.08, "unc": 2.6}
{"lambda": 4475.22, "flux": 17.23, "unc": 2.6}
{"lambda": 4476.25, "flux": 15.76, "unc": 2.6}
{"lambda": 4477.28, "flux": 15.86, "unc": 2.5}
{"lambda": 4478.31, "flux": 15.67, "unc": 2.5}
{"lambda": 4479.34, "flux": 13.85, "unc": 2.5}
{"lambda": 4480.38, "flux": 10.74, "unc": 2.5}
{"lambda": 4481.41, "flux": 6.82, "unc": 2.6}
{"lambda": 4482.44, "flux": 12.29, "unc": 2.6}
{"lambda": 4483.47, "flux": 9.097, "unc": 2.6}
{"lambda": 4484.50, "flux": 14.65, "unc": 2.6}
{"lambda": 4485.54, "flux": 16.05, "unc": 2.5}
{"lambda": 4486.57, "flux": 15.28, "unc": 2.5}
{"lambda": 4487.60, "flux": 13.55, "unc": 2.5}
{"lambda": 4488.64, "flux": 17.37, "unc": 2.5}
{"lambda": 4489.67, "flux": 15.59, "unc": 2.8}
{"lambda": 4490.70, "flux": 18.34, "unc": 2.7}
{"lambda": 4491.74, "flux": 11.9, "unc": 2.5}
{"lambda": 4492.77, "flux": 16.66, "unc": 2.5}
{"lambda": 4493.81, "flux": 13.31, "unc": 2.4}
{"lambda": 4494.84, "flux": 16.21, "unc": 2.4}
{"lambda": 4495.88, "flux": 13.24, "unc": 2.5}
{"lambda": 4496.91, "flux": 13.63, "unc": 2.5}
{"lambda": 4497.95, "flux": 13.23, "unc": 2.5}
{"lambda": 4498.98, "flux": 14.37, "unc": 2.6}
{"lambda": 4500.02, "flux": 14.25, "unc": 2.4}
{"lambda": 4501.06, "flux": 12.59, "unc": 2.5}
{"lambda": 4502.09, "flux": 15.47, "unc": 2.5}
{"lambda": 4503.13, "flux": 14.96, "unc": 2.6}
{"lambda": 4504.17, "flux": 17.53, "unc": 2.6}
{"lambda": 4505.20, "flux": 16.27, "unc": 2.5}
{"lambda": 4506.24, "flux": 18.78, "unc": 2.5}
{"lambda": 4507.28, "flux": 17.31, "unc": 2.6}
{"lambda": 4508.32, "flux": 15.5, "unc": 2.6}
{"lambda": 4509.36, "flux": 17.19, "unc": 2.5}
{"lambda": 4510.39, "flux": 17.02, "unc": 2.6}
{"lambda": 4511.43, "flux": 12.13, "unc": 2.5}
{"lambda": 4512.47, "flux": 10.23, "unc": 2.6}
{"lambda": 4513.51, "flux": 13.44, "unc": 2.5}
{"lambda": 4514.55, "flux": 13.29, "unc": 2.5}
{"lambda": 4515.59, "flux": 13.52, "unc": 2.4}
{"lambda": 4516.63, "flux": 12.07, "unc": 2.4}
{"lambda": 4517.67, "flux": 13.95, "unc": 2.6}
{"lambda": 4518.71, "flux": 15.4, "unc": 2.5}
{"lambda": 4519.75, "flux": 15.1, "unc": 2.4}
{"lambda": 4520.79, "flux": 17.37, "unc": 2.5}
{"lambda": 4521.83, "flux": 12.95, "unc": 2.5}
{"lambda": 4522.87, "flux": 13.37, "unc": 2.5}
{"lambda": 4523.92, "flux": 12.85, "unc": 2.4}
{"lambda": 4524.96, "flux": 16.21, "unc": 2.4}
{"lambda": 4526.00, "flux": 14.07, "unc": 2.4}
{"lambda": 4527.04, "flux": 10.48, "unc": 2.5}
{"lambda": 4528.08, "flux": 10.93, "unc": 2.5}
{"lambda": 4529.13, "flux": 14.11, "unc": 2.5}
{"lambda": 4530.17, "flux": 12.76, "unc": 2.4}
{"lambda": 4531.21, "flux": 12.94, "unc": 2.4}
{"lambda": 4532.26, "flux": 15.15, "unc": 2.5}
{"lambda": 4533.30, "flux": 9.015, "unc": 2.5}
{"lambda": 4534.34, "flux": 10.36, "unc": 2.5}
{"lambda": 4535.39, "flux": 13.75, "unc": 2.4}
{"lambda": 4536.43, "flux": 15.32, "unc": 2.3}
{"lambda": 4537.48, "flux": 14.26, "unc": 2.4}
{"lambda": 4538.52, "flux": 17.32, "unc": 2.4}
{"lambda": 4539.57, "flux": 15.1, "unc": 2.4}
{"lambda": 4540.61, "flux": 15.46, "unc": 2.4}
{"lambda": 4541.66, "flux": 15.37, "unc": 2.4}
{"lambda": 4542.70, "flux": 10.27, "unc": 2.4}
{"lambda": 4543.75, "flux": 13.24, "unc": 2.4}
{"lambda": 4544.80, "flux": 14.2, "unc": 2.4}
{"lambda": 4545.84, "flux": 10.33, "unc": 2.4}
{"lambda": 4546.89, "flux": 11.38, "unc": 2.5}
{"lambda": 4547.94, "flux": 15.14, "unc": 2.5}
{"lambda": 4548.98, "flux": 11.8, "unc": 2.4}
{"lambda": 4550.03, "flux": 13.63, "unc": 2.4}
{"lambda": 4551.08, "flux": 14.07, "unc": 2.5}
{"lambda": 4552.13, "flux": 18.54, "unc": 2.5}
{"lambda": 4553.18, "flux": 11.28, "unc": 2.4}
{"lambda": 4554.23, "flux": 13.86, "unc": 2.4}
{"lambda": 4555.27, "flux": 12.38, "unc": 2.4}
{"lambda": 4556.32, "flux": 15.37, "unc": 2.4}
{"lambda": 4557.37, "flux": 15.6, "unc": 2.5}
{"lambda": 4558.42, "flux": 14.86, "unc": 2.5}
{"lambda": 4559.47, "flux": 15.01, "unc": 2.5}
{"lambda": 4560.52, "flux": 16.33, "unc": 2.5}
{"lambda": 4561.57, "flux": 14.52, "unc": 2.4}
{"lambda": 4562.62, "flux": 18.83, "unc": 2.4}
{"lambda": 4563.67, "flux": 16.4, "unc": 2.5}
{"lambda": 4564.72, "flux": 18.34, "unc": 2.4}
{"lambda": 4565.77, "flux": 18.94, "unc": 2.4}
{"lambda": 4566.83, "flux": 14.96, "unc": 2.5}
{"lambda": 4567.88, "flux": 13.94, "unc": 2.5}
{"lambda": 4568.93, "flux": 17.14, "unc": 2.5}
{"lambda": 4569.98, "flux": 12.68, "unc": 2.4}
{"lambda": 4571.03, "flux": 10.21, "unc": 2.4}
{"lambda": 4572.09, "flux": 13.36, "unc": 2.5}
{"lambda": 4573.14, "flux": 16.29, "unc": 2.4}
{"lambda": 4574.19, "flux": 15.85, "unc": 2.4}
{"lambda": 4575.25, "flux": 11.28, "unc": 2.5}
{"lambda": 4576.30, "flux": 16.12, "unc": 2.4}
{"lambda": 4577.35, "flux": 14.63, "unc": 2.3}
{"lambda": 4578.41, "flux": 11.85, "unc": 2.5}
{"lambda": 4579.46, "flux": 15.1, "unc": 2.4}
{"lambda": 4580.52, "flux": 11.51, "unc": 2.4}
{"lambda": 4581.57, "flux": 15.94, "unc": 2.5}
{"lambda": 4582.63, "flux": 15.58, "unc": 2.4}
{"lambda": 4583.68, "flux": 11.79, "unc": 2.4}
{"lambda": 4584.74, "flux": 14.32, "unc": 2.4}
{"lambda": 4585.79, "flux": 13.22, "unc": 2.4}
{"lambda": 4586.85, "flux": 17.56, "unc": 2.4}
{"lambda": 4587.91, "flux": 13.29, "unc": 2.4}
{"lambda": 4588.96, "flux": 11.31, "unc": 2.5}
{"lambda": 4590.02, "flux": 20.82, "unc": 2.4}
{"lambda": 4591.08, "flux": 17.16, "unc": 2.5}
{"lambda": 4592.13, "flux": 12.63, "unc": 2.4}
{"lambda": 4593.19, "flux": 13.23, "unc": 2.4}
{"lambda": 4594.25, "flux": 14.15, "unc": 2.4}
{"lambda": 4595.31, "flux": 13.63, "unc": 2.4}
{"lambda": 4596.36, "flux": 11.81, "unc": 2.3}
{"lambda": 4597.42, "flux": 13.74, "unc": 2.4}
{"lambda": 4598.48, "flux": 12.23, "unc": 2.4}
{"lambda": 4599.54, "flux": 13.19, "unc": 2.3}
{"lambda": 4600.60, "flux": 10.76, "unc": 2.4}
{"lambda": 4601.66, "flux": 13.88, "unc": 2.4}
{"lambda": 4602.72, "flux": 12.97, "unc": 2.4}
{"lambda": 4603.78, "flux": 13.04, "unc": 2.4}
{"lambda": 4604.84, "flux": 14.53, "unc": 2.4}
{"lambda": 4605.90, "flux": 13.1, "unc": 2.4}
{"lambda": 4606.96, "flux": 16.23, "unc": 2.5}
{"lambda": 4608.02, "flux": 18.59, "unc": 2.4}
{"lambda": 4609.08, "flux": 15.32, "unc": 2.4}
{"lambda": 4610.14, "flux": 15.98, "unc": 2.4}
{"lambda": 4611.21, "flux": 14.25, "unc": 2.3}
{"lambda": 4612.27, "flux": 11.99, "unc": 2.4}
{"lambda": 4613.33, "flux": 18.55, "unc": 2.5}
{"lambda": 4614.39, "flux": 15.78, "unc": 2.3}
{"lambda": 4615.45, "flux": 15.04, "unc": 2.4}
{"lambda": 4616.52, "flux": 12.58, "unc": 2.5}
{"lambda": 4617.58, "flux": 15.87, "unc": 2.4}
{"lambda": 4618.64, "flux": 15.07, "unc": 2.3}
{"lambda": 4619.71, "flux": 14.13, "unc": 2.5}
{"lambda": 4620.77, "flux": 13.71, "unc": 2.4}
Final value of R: 0.17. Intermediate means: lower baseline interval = 14.9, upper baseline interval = 16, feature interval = 13.1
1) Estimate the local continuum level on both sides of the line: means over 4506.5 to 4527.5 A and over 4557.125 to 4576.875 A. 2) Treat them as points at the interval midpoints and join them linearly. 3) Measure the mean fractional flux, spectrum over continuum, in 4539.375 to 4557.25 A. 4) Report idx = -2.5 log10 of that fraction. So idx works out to 0.096 mag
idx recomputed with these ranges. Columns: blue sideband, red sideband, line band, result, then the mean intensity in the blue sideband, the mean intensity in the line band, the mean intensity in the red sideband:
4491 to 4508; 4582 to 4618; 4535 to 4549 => 0.07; 15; 13.9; 14.4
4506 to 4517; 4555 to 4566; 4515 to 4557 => 0.12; 14.5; 13.6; 16.1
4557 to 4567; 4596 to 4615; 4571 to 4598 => 0.08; 16.4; 14.2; 14.2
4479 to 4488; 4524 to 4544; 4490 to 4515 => -0.16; 12.4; 14.9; 13.5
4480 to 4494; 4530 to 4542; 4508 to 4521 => -0.03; 13.7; 14.2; 13.9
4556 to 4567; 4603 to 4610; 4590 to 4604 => 0.14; 16.3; 13.6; 15.1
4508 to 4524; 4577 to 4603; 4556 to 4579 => -0.09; 14.1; 15.1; 13.9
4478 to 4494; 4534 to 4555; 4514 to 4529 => 0.01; 13.8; 13.7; 13.7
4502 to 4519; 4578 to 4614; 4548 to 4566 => -0.05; 14.9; 15.2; 14.2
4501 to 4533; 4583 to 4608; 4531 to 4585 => -0.01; 14.3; 14.3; 14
